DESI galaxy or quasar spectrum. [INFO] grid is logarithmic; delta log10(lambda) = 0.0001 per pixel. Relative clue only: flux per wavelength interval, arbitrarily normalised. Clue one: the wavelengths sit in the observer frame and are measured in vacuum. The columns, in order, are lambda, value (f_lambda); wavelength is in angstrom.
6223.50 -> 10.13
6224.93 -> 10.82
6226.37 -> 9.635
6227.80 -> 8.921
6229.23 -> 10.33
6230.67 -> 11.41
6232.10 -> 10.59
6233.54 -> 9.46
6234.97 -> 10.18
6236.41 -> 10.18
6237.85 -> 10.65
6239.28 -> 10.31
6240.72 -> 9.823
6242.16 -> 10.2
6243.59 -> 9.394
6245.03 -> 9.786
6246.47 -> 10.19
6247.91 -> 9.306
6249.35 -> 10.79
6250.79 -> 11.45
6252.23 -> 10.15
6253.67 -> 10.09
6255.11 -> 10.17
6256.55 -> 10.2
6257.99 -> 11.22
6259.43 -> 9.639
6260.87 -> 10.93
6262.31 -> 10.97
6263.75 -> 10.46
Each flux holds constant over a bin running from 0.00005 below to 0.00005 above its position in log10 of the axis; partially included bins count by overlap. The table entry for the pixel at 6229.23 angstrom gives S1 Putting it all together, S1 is 10.33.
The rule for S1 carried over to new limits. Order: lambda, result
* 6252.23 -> 10.15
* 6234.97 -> 10.18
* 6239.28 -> 10.31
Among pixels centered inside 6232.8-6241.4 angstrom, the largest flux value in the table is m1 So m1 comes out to 10.65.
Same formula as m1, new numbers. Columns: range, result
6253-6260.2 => 11.22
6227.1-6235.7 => 11.41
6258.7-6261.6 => 10.93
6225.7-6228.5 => 9.635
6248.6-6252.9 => 11.45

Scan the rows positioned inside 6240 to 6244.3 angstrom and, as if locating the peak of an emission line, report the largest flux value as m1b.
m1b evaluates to 10.2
